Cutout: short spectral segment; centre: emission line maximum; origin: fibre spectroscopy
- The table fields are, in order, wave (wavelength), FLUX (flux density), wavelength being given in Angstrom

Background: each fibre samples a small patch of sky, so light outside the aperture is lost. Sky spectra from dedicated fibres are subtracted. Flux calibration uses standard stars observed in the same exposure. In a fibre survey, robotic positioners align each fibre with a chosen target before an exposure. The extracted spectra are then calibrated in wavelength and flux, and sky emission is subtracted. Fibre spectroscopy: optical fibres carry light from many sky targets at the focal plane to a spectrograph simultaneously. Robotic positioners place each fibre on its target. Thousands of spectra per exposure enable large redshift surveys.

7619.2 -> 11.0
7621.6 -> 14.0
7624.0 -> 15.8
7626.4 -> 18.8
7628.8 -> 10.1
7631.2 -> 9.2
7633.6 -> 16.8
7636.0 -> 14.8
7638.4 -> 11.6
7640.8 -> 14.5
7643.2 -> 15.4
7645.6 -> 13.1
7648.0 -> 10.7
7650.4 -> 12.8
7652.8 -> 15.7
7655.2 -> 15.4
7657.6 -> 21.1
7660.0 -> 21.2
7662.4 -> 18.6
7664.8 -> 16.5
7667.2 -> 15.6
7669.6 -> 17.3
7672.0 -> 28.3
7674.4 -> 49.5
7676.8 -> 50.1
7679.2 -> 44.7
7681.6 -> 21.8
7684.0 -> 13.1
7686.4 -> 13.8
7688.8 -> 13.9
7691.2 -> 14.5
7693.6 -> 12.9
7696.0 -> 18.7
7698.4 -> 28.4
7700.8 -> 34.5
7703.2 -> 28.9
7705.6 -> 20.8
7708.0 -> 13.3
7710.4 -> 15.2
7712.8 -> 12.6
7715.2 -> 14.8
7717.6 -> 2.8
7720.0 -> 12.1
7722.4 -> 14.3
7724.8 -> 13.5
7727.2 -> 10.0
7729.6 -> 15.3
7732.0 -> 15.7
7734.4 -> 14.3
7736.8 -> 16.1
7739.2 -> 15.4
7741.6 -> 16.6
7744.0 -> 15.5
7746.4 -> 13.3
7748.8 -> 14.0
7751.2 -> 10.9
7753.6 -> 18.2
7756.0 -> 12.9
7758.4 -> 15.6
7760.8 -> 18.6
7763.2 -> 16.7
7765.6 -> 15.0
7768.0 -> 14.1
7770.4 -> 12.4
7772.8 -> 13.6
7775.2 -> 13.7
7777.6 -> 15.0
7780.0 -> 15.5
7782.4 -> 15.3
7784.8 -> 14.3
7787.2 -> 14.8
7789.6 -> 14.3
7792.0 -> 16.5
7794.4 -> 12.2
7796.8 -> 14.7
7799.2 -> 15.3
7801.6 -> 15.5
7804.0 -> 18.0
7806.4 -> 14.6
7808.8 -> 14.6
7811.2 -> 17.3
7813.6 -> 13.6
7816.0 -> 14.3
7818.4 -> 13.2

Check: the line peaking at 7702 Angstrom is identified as [N II] 6583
